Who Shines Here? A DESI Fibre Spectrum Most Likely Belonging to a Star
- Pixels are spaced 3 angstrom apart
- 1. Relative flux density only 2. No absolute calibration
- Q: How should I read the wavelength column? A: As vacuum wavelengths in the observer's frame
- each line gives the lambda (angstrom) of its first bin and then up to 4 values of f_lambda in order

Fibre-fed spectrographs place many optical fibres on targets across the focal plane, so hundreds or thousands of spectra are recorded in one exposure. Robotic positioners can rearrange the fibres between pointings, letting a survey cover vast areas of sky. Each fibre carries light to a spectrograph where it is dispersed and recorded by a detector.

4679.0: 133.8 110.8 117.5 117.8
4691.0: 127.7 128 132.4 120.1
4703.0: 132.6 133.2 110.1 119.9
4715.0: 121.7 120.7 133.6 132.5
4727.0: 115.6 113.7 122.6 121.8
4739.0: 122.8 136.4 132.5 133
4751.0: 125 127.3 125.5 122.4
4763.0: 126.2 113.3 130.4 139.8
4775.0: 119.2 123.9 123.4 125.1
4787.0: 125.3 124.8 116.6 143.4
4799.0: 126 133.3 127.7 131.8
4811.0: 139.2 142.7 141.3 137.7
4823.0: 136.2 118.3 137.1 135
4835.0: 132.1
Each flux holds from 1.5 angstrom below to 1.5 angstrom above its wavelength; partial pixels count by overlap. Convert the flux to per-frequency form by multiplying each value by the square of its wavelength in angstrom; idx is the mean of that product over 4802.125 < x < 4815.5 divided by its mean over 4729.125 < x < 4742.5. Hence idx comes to 1.13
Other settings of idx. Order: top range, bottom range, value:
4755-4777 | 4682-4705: 1.04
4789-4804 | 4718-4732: 1.08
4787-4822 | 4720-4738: 1.12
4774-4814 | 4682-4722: 1.08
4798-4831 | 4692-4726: 1.11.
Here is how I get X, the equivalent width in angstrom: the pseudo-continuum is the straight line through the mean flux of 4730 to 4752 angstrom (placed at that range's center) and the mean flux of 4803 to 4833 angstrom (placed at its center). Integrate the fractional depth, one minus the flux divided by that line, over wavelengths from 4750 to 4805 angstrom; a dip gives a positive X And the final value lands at 1.8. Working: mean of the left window 127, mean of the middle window 126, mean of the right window 135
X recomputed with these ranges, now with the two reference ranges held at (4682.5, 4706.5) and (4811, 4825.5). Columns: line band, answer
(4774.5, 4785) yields 0.9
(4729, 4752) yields 0.7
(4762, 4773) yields 0.5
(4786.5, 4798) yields 0.7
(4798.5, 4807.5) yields 0.4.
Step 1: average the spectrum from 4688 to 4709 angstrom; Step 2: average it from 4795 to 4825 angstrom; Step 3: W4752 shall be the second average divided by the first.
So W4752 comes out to 1.07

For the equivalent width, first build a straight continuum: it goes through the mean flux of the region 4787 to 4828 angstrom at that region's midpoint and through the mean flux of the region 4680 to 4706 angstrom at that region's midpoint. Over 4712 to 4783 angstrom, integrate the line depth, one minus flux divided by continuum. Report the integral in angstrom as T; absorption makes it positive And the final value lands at 1.47 angstrom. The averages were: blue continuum 124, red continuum 132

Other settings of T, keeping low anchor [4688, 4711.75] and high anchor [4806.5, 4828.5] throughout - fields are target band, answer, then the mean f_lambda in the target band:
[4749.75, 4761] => 0.4 angstrom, 125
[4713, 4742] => 1.0 angstrom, 123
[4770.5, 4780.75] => 0.4 angstrom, 127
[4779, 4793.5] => 1.0 angstrom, 124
